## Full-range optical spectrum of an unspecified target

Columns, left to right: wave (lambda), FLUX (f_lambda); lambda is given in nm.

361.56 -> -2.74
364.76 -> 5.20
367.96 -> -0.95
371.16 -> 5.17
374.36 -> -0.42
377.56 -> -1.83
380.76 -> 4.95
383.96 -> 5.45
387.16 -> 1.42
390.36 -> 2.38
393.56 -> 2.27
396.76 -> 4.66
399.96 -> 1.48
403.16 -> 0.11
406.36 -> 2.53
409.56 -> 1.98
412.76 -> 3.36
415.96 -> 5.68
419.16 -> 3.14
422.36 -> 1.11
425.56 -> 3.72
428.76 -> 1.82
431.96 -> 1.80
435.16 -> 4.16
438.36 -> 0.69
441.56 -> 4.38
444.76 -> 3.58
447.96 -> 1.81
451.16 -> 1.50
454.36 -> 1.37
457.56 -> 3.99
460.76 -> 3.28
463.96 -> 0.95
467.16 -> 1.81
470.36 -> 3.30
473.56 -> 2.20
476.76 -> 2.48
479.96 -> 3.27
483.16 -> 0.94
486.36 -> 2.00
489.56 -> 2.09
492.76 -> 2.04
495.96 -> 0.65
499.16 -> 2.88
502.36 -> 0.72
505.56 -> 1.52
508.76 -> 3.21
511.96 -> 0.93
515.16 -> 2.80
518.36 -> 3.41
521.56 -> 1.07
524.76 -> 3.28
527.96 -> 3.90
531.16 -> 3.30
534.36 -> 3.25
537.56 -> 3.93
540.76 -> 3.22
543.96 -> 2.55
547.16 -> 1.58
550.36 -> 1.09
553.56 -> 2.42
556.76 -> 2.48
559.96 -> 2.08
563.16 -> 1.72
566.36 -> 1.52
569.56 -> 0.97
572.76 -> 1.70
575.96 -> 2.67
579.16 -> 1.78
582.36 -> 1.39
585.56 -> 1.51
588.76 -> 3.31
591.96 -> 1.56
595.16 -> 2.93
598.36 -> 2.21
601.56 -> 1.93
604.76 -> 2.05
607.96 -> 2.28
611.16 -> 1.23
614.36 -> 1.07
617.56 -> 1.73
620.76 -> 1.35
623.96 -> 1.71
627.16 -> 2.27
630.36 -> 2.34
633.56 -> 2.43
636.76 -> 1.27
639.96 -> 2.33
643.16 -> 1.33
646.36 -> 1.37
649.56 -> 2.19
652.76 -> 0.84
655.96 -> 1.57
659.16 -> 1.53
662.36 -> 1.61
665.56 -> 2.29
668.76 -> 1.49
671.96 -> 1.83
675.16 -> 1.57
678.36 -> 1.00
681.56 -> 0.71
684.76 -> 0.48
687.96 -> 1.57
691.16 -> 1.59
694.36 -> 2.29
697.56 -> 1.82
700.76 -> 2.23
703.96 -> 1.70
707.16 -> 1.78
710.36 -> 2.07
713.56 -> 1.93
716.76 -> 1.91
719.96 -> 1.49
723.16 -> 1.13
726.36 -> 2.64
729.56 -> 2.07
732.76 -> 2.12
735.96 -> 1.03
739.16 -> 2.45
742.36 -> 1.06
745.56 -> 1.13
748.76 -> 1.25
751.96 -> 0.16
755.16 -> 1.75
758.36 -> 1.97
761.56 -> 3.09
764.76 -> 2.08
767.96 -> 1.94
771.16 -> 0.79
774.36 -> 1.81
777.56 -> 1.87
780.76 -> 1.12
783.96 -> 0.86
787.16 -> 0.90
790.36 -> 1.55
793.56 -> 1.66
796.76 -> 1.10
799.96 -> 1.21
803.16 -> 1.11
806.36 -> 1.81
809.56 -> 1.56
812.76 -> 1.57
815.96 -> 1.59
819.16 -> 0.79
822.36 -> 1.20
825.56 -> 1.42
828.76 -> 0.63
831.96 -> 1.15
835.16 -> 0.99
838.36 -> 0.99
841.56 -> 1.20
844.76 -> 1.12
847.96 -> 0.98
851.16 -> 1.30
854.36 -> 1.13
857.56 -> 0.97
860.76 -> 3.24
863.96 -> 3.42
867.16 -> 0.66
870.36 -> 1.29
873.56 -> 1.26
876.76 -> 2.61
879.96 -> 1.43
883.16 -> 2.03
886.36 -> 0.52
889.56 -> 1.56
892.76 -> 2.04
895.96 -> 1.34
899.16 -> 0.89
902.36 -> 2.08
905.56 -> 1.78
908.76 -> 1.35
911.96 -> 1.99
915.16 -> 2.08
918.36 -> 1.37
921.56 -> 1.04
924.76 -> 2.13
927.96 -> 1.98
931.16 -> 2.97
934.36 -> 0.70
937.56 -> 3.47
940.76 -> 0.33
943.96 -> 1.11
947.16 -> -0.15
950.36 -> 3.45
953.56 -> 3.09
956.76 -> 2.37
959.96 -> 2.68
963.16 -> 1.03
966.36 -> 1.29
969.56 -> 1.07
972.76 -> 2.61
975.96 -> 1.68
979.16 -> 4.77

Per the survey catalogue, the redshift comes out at 1.313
